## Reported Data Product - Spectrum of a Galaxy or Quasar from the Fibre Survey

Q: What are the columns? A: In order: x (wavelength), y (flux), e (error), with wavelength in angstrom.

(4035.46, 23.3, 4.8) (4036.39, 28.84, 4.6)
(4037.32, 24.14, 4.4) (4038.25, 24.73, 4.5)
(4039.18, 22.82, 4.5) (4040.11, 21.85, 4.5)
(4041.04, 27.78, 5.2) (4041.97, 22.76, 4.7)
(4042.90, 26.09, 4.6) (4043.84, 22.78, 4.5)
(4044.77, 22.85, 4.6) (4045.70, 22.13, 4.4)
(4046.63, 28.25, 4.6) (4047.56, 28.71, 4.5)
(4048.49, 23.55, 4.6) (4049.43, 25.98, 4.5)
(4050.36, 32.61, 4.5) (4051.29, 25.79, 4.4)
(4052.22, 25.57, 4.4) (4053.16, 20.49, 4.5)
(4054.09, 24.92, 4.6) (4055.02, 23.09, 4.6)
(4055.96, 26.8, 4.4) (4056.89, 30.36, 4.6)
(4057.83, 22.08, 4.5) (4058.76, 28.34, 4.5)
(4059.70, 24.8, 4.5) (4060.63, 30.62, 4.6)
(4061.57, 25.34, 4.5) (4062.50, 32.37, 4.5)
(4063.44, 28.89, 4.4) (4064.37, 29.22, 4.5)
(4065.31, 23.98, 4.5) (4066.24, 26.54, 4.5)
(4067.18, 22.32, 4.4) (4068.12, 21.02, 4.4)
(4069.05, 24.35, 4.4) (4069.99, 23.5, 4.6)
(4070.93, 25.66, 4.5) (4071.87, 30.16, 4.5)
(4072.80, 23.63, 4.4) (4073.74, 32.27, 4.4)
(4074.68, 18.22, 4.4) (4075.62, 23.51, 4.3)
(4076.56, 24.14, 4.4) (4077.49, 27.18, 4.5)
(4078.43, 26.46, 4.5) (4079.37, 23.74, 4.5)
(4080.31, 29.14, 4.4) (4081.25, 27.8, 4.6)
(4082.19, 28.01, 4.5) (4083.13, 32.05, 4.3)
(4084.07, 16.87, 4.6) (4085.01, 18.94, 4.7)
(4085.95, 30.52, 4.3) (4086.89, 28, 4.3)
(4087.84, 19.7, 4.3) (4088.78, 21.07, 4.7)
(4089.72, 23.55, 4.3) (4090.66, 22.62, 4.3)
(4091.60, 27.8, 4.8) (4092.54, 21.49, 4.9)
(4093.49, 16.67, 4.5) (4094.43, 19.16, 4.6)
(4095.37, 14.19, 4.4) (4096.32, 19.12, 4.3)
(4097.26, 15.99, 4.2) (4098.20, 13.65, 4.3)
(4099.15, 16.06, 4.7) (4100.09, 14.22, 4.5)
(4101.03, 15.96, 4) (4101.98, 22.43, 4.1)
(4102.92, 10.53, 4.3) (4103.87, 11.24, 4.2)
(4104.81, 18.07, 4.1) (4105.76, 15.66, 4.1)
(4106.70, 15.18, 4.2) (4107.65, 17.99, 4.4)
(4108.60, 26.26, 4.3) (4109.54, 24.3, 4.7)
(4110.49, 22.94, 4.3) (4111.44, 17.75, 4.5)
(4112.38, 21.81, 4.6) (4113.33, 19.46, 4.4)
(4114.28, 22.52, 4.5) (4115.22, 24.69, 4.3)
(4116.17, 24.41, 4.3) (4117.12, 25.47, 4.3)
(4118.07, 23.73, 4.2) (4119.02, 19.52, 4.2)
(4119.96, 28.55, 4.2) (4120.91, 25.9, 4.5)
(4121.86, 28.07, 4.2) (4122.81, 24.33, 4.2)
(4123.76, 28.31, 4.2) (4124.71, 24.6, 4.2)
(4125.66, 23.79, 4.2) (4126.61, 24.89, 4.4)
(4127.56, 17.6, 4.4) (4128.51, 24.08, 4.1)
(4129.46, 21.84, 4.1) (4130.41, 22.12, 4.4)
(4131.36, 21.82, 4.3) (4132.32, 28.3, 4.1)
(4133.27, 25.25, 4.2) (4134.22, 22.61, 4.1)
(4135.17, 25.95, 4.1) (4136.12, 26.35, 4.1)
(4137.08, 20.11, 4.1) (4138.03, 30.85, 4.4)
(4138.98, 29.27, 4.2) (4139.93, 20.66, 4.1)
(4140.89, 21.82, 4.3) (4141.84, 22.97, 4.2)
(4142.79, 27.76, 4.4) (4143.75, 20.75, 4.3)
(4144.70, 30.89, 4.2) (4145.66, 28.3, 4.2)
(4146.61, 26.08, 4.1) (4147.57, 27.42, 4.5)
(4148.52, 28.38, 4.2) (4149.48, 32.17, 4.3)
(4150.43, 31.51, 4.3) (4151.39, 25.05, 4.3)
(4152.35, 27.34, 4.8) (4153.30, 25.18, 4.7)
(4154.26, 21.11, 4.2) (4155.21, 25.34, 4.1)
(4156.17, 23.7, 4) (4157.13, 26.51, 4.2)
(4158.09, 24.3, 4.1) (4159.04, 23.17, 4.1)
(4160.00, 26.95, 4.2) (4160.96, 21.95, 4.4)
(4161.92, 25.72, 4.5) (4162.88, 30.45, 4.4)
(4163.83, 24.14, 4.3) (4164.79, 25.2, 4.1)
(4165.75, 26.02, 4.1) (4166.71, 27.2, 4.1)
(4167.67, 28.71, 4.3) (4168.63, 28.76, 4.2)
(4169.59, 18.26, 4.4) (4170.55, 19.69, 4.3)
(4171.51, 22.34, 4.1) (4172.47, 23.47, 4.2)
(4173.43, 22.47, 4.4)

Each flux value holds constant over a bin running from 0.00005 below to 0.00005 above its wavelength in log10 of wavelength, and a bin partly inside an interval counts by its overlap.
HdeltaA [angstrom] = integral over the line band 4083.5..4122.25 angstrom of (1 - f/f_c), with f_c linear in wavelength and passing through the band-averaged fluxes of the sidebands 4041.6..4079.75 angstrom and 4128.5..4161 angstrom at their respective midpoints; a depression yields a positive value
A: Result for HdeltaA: 7.6 angstrom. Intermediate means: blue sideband 25.6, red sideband 25.4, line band 20.6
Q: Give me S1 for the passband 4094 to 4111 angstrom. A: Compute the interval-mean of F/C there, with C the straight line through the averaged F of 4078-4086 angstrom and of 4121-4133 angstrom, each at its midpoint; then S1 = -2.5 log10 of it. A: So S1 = 0.39 mag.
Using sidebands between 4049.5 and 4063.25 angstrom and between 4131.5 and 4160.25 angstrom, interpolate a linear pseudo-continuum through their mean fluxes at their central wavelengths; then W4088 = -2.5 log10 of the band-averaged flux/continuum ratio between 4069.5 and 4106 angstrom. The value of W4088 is 0.21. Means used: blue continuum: 26.7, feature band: 21.8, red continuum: 25.8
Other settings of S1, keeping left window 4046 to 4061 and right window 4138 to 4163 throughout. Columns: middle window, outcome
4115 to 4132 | 0.08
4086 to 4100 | 0.29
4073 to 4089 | 0.04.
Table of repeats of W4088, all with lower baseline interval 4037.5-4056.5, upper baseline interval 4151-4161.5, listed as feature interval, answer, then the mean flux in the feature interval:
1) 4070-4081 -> -0.038 mag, 25.8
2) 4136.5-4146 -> -0.028 mag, 25.3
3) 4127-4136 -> 0.057 mag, 23.4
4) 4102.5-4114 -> 0.315 mag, 18.5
